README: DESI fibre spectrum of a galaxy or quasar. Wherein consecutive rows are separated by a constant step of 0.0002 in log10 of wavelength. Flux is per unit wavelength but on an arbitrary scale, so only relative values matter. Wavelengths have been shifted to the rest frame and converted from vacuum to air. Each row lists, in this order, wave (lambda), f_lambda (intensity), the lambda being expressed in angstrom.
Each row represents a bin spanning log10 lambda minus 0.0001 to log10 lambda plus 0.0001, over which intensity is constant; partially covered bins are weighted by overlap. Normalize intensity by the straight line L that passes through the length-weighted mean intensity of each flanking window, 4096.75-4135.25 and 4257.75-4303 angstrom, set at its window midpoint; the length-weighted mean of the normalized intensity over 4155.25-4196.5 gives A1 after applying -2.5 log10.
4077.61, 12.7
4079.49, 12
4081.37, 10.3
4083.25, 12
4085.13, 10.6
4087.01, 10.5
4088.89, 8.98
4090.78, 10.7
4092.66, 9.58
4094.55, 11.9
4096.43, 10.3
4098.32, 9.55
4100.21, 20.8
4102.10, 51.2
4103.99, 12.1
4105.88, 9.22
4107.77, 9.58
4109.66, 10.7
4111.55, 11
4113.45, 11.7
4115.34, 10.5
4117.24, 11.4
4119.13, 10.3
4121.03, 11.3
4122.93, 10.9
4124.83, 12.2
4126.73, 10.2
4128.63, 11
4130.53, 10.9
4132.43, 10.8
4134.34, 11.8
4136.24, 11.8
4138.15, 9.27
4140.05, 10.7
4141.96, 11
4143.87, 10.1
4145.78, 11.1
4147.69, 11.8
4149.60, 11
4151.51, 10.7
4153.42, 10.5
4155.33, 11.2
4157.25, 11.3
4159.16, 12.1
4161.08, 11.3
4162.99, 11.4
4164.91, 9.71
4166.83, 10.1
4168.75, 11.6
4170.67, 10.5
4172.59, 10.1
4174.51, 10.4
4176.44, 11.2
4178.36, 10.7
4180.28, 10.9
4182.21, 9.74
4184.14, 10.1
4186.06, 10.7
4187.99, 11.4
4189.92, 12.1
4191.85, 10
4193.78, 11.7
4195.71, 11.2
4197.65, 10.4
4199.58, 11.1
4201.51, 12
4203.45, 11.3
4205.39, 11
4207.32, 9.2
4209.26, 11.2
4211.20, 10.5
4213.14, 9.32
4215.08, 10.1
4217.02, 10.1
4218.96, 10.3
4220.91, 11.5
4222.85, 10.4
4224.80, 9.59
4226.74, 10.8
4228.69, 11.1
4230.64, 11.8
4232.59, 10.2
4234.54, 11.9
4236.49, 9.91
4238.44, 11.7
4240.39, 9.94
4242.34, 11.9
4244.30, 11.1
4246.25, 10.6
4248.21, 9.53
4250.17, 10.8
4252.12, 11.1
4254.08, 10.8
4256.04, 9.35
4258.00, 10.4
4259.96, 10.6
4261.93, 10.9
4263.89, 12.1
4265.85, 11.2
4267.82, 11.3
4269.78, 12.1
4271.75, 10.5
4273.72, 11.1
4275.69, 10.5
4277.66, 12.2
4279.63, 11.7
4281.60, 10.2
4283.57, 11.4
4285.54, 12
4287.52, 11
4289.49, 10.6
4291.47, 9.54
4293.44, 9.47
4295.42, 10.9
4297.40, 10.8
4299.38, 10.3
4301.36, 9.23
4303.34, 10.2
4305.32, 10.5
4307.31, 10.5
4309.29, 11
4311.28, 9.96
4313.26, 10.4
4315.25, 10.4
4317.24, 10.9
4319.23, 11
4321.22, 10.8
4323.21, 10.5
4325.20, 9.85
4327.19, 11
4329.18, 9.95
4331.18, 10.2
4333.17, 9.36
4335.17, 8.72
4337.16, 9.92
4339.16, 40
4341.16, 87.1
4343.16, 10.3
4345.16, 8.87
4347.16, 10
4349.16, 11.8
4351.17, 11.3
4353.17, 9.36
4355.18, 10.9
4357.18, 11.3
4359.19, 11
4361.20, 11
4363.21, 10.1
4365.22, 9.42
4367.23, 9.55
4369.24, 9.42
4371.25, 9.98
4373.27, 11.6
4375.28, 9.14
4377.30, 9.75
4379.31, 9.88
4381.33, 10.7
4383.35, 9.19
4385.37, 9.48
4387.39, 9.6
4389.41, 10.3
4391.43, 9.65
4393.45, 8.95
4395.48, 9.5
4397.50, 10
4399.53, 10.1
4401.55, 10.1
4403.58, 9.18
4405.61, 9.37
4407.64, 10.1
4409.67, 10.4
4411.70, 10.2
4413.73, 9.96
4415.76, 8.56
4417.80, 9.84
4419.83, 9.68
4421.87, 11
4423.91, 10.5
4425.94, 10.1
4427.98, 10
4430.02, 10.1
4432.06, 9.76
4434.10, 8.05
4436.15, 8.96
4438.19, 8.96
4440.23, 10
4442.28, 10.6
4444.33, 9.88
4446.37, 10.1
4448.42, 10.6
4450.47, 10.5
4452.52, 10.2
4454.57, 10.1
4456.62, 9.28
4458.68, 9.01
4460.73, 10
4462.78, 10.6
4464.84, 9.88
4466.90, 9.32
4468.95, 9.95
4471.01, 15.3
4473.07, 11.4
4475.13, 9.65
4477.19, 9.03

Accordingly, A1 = 0.14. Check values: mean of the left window 13.3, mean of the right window 10.9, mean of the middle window 10.9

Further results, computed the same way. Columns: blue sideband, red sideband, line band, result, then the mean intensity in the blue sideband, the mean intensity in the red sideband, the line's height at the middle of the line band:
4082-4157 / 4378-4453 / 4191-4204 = 0.04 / 12.1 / 9.84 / 11.5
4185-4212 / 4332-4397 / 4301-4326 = 0.20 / 11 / 13.3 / 12.6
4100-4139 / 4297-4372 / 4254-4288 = 0.18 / 13.1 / 13.1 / 13.1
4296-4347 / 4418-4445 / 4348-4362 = 0.19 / 14.4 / 9.81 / 13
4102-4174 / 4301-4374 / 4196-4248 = 0.14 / 11.5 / 13.2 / 12.2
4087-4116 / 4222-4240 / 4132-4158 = 0.17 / 13.8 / 10.8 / 12.8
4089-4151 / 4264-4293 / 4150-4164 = 0.08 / 12.3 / 11.1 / 12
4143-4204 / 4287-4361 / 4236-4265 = 0.13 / 10.9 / 13.2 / 12.1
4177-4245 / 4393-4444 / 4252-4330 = -0.03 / 10.8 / 9.77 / 10.4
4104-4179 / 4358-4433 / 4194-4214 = -0.01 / 10.9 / 9.93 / 10.6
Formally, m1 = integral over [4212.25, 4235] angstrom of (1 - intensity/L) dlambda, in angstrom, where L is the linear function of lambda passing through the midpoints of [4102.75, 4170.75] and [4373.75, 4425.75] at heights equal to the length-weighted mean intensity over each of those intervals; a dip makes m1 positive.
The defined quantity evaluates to 0.2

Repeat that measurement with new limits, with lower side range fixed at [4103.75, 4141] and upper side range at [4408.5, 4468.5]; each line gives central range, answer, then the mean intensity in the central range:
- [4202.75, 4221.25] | 0.3 angstrom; 10.4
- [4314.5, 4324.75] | -0.4 angstrom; 10.7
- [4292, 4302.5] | 0.2 angstrom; 10.1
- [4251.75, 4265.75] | -0.5 angstrom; 10.8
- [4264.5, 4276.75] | -0.9 angstrom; 11.2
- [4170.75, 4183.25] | 0.2 angstrom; 10.5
